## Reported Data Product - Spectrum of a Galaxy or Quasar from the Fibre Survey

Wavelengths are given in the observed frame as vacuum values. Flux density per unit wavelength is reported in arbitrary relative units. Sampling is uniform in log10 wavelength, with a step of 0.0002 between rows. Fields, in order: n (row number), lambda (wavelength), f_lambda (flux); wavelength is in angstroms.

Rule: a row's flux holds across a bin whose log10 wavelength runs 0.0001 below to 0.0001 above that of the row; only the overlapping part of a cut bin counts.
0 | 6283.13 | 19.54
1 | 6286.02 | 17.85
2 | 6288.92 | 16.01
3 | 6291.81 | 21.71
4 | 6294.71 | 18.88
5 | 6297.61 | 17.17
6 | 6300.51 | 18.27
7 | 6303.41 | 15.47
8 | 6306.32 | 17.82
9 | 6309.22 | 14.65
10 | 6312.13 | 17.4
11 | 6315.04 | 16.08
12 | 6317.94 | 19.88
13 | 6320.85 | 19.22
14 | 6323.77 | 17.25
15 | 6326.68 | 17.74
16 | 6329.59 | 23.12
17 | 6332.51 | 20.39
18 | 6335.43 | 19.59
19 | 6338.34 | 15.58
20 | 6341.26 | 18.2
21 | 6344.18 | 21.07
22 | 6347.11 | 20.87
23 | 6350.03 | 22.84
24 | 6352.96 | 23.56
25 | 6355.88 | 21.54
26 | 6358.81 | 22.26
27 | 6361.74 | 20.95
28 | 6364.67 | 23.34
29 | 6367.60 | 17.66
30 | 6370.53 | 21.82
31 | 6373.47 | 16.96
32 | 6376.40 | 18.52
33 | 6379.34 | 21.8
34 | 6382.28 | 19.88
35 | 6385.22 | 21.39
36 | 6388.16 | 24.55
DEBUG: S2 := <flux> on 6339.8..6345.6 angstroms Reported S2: 19.6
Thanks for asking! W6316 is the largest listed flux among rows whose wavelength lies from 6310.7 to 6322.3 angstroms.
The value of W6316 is 19.88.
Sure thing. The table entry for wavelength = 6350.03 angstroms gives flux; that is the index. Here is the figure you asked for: 22.84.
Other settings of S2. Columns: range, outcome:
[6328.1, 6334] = 21.7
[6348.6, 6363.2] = 22.2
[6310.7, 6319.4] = 17.8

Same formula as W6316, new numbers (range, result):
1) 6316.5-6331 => 23.12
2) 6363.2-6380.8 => 23.34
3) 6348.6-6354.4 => 23.56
